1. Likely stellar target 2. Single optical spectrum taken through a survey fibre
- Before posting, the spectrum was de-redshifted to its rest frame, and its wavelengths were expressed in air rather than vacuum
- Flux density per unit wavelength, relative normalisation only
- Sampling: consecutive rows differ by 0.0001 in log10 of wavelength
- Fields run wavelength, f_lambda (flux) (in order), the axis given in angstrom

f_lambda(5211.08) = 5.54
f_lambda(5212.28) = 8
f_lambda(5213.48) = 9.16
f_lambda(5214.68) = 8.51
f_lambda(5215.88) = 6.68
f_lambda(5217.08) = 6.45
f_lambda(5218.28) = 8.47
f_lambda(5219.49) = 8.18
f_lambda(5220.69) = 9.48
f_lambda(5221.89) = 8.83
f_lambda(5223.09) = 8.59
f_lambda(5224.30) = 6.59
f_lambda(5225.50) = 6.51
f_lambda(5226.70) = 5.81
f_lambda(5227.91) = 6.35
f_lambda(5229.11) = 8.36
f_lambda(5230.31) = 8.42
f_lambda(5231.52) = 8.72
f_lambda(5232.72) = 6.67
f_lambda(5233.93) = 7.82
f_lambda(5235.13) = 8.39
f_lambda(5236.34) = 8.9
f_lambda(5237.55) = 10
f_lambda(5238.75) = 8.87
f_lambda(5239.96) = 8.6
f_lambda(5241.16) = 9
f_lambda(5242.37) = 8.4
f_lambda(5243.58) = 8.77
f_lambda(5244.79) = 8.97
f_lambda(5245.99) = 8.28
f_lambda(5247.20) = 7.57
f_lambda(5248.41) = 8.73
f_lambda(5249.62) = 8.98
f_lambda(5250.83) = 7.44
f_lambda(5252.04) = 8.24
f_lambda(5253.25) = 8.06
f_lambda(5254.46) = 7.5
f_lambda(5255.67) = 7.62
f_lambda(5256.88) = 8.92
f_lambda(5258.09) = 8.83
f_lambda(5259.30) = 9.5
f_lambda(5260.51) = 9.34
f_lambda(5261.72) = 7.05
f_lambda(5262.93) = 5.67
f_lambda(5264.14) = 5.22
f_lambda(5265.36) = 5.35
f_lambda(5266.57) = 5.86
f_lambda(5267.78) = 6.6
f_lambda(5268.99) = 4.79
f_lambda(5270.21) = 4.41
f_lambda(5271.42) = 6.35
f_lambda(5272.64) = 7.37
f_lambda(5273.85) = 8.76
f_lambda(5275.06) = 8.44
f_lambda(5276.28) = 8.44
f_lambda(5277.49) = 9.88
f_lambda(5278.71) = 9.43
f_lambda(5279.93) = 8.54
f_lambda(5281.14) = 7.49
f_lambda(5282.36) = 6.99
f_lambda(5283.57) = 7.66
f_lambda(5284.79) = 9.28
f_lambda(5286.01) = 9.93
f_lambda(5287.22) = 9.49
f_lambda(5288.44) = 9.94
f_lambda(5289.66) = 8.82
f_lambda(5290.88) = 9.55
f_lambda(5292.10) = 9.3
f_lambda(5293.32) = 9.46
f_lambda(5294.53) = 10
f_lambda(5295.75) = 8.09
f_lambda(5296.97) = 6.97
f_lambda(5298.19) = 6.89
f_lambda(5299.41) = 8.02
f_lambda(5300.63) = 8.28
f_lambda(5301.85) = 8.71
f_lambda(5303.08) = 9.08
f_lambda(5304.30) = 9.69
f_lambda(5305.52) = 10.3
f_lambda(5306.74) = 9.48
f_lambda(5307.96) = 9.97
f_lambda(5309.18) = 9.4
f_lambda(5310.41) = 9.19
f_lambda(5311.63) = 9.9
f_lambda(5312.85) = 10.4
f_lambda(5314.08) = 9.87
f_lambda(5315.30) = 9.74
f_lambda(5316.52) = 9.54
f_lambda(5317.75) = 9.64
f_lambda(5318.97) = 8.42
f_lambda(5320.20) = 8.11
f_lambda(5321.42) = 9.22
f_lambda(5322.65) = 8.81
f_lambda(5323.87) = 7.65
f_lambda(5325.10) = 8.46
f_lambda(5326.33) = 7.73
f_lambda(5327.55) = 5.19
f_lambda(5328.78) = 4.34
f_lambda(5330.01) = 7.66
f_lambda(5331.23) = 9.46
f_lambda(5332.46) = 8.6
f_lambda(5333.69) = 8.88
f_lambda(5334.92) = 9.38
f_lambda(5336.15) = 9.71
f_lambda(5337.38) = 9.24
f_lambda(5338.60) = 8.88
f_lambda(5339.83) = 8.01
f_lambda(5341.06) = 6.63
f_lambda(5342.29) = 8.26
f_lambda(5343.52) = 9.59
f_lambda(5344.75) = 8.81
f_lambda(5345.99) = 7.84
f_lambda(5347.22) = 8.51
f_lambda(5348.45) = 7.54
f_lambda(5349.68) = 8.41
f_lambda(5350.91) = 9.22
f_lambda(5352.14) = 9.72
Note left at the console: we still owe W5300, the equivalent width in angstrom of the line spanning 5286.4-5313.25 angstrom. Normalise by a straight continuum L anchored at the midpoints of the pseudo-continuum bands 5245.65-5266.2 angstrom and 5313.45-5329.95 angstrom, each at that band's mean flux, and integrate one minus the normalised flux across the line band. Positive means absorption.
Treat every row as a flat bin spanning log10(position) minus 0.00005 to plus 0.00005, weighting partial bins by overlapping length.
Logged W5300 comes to -3.6 angstrom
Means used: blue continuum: 7.75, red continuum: 8.19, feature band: 9.13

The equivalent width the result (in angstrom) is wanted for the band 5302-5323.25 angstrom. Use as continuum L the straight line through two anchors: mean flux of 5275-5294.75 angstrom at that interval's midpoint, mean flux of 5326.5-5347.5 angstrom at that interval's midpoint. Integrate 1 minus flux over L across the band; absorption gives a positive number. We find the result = -2.2 angstrom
